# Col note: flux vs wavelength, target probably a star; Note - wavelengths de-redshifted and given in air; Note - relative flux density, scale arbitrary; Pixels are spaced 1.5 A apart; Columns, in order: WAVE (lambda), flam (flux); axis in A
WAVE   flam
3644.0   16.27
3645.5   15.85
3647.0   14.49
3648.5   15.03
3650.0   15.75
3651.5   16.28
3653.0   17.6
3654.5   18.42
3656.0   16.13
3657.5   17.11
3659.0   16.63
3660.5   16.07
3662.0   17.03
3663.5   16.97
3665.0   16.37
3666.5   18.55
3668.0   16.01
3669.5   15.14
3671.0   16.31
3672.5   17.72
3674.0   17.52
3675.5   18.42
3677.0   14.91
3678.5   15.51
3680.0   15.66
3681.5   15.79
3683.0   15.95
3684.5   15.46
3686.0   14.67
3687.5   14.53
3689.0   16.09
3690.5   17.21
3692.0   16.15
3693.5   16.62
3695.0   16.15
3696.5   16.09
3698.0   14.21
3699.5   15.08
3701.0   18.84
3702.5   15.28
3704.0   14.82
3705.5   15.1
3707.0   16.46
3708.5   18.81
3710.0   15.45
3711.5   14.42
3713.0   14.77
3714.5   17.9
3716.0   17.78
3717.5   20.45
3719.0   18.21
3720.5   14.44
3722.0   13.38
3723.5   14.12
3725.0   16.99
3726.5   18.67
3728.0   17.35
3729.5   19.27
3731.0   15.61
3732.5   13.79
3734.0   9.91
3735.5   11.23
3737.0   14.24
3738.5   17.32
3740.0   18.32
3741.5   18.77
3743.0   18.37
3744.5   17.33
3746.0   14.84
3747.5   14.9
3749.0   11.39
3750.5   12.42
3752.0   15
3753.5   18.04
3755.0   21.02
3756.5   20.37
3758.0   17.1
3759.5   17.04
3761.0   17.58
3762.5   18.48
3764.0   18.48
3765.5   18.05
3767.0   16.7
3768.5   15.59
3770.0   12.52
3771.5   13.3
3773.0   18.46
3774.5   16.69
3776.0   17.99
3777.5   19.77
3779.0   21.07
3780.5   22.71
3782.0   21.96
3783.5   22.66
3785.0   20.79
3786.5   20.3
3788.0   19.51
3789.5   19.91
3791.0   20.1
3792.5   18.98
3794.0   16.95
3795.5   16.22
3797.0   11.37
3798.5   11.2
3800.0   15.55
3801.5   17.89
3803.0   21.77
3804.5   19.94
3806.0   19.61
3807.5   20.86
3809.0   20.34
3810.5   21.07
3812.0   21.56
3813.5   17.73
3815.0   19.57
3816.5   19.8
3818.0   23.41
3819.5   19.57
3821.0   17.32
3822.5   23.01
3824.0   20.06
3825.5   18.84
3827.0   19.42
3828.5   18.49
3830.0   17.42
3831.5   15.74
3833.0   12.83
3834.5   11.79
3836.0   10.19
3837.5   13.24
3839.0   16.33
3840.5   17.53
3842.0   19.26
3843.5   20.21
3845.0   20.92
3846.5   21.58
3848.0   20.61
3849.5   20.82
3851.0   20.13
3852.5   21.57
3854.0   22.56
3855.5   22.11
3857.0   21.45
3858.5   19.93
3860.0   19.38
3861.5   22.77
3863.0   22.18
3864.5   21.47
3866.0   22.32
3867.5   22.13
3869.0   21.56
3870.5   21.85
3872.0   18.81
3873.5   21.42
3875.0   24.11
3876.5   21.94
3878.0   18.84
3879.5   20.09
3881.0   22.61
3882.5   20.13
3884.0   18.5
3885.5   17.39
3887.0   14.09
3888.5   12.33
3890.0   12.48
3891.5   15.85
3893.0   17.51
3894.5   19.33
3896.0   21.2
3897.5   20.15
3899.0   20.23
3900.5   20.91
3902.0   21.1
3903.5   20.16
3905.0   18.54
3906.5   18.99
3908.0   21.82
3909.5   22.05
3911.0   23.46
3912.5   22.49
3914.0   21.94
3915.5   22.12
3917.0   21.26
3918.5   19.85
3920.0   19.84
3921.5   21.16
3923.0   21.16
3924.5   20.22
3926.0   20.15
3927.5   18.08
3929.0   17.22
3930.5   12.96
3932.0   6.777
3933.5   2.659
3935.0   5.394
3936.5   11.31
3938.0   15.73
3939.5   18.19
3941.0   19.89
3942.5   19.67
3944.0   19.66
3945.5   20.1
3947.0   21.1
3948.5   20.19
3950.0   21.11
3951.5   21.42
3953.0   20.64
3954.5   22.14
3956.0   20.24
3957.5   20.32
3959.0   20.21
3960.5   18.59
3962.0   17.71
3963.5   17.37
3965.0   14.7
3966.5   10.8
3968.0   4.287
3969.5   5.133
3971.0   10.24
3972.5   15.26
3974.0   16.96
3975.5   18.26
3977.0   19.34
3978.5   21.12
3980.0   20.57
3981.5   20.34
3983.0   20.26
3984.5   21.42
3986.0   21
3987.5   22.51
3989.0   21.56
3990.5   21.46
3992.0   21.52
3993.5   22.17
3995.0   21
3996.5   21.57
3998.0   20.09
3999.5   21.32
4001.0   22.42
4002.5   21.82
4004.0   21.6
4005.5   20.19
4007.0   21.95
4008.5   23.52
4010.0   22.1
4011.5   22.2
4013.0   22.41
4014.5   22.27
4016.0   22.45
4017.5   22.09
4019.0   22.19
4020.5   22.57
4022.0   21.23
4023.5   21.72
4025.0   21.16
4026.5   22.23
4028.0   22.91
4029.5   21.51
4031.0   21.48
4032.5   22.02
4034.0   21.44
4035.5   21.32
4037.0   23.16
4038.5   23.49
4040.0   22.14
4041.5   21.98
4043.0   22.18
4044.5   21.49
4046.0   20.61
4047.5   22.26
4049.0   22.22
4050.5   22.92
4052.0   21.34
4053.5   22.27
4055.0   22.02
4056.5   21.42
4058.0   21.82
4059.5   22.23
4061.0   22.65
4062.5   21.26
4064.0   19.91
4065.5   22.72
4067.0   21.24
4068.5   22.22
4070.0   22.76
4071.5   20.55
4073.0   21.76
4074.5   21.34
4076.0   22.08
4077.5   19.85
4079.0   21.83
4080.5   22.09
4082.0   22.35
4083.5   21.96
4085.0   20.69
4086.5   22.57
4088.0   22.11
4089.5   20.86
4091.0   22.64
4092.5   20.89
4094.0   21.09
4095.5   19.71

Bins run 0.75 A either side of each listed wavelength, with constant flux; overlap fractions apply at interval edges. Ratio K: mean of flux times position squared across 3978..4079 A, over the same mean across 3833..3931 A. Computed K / 1.19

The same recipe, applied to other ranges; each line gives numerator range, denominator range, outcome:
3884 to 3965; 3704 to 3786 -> 1.19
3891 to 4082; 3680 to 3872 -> 1.25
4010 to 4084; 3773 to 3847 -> 1.33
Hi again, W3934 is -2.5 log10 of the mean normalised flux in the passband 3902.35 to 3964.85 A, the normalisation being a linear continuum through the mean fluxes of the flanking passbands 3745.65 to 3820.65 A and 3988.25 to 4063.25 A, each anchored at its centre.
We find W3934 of 0.10 mag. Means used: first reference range 18.2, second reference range 21.9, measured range 18.6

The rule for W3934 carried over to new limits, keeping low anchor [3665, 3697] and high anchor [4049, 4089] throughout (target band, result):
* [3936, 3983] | 0.150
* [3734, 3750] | 0.117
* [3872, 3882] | -0.121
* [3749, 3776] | 0.040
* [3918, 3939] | 0.286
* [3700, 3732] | 0.011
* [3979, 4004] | -0.034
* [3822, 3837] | 0.106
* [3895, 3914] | -0.082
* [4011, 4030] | -0.050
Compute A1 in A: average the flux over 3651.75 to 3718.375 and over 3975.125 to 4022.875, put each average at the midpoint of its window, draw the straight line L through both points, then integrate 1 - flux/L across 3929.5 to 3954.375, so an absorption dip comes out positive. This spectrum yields 5.3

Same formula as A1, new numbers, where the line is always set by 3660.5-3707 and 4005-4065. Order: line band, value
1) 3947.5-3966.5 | 1.3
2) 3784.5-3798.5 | 0.1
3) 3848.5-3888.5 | -3.0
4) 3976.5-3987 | 0.2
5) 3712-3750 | 2.2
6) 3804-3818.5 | -1.7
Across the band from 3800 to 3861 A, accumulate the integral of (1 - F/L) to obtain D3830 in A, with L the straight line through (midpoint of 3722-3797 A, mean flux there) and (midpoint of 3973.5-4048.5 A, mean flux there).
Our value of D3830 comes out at -2.27 A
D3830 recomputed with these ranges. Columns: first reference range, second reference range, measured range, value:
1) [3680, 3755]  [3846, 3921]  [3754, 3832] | -3.39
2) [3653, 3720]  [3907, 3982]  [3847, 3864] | -3.95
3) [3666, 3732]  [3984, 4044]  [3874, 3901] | 1.19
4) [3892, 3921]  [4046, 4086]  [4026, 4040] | -0.43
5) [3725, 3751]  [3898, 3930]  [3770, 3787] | -2.58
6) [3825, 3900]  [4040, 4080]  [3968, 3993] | 3.05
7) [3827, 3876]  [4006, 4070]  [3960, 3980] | 5.99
